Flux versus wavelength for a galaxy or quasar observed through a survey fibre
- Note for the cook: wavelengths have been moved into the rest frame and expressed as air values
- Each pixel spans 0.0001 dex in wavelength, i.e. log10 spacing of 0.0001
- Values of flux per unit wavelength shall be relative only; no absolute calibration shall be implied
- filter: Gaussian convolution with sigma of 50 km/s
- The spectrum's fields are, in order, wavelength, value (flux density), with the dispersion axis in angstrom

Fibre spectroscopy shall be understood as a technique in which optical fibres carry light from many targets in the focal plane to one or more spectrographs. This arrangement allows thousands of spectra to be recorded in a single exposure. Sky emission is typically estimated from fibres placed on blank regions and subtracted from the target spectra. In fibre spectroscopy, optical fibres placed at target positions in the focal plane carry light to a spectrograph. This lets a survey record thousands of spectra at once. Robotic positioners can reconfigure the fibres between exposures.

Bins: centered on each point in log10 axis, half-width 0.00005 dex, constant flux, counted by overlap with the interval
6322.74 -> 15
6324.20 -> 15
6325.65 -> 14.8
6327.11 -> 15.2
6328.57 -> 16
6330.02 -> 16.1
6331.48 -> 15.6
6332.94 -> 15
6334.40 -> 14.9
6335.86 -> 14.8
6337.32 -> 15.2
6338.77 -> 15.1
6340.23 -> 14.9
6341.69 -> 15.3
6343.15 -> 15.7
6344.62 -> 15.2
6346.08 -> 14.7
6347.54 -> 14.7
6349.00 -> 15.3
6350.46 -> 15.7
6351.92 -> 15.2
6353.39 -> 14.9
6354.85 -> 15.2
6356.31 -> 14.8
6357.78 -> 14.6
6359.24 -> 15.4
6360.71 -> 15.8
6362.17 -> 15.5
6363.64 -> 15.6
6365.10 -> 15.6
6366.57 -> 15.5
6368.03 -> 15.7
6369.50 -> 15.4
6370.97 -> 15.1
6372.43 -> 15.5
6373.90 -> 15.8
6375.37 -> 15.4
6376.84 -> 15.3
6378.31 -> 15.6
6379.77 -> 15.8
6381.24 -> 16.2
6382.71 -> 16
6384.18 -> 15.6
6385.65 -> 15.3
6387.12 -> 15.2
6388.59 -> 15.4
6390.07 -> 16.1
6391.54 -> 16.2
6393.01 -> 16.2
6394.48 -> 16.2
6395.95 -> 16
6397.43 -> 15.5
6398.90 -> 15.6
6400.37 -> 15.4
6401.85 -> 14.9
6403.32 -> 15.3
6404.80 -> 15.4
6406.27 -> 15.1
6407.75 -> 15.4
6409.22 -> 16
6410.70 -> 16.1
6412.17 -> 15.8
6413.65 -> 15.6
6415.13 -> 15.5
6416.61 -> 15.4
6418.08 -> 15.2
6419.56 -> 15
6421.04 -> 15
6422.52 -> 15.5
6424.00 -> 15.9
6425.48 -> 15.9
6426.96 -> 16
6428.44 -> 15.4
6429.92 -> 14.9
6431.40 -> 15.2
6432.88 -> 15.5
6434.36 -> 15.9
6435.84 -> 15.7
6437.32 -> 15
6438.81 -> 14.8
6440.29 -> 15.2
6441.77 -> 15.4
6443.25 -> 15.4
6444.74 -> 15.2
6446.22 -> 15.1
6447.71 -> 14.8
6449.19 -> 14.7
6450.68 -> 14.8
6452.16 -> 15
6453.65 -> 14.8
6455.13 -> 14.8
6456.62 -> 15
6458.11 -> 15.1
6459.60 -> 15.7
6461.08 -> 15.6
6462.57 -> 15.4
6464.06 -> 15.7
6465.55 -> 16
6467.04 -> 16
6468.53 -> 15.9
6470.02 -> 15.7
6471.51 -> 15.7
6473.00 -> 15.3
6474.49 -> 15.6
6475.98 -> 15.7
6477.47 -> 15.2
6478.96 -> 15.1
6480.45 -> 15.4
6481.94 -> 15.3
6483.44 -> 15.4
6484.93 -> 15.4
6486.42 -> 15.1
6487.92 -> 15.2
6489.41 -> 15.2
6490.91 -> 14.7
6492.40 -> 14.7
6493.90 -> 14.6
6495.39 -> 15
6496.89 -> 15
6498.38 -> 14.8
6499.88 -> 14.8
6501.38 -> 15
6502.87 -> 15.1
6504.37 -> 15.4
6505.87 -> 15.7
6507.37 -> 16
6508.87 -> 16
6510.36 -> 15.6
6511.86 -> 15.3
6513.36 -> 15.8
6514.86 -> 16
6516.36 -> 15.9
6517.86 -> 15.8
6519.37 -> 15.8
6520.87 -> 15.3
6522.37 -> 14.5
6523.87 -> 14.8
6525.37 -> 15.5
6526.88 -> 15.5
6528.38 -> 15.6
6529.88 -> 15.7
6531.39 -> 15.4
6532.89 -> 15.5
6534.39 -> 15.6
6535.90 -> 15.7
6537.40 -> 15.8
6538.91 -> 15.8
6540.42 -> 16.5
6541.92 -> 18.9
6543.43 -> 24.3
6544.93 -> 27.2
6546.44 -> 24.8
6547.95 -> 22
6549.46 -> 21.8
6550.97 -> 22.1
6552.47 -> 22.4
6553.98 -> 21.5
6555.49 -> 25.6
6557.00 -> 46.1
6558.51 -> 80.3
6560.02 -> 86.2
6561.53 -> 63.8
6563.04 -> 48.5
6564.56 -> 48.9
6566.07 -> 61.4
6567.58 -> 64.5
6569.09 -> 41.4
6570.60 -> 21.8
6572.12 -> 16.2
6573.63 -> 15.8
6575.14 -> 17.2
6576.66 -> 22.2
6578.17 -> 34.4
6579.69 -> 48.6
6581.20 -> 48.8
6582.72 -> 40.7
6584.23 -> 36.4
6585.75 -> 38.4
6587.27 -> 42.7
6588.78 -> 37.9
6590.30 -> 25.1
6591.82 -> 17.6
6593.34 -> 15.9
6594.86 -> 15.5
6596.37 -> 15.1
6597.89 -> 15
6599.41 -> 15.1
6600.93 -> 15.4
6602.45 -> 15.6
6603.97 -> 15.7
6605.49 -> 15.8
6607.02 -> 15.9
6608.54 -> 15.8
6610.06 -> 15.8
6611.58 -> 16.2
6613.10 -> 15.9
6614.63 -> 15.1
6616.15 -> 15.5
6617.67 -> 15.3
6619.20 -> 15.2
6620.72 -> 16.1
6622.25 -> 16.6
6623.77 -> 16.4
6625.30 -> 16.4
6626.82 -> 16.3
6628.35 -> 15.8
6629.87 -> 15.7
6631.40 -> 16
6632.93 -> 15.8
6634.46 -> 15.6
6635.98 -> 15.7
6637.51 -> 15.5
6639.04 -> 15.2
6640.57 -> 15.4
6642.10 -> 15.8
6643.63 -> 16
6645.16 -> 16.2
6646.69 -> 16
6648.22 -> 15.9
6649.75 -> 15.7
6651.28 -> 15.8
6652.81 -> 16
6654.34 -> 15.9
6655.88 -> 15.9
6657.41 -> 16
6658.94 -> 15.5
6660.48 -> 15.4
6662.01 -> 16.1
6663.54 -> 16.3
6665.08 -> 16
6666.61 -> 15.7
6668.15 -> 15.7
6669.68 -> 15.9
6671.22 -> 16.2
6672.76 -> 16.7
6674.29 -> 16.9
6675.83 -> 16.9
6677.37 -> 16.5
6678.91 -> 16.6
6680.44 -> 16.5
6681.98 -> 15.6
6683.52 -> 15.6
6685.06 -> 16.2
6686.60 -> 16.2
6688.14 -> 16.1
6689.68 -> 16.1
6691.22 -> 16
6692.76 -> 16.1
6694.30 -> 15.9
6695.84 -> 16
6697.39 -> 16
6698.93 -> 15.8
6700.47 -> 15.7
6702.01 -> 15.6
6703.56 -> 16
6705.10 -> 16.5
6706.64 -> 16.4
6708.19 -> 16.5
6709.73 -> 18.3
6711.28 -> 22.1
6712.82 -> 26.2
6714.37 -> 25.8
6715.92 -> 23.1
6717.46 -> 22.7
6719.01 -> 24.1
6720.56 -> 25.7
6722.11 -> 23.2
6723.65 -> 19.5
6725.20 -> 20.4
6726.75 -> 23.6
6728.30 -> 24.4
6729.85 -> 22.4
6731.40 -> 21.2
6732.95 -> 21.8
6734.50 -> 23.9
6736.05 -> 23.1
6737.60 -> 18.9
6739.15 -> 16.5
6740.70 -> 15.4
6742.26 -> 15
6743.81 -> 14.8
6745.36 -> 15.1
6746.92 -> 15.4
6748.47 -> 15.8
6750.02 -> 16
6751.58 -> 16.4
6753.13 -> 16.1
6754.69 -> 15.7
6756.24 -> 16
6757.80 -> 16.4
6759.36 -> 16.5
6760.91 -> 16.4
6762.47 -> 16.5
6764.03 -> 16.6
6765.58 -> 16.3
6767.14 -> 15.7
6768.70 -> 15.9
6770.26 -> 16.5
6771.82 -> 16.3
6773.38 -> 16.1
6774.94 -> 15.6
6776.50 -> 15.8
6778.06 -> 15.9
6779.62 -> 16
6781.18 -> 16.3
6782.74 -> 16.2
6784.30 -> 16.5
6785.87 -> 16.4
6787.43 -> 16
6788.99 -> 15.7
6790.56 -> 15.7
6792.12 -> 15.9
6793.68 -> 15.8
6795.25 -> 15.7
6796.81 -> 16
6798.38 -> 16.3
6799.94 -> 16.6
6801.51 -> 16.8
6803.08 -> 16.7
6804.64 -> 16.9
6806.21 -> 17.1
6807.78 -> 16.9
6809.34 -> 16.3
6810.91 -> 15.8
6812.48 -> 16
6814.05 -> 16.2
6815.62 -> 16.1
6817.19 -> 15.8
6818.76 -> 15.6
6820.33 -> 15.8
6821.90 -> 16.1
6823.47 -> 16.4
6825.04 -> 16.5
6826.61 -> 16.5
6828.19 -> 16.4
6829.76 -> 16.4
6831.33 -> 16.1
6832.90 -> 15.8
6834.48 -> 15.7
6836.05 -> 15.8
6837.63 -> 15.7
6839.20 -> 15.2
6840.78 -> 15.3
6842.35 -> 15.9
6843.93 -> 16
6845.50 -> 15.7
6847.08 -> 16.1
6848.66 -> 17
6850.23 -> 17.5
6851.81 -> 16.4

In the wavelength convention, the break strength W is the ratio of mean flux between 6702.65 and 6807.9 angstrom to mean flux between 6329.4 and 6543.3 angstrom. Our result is 1.16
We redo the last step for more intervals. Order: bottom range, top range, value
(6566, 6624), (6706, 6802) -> 0.75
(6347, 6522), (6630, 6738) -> 1.15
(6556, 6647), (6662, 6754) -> 0.69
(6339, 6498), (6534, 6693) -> 1.46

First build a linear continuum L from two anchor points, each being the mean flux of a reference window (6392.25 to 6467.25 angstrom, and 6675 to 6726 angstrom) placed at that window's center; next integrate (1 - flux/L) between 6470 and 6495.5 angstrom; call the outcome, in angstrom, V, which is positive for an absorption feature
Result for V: 1.2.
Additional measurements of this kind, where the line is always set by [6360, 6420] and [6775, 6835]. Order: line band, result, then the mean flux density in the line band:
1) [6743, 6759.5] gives 0.3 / 15.8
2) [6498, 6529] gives 0.6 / 15.4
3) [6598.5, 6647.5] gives 0.4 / 15.8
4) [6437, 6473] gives 0.9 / 15.3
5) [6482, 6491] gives 0.3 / 15.2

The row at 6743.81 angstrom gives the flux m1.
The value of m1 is 14.8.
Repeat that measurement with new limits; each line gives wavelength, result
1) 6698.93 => 15.8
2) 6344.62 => 15.2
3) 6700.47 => 15.7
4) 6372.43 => 15.5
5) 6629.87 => 15.7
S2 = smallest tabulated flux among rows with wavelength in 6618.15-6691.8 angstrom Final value 15.2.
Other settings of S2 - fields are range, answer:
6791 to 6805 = 15.7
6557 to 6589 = 15.8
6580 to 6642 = 15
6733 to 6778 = 14.8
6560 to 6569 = 48.5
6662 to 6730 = 15.6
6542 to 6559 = 21.5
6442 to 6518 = 14.6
